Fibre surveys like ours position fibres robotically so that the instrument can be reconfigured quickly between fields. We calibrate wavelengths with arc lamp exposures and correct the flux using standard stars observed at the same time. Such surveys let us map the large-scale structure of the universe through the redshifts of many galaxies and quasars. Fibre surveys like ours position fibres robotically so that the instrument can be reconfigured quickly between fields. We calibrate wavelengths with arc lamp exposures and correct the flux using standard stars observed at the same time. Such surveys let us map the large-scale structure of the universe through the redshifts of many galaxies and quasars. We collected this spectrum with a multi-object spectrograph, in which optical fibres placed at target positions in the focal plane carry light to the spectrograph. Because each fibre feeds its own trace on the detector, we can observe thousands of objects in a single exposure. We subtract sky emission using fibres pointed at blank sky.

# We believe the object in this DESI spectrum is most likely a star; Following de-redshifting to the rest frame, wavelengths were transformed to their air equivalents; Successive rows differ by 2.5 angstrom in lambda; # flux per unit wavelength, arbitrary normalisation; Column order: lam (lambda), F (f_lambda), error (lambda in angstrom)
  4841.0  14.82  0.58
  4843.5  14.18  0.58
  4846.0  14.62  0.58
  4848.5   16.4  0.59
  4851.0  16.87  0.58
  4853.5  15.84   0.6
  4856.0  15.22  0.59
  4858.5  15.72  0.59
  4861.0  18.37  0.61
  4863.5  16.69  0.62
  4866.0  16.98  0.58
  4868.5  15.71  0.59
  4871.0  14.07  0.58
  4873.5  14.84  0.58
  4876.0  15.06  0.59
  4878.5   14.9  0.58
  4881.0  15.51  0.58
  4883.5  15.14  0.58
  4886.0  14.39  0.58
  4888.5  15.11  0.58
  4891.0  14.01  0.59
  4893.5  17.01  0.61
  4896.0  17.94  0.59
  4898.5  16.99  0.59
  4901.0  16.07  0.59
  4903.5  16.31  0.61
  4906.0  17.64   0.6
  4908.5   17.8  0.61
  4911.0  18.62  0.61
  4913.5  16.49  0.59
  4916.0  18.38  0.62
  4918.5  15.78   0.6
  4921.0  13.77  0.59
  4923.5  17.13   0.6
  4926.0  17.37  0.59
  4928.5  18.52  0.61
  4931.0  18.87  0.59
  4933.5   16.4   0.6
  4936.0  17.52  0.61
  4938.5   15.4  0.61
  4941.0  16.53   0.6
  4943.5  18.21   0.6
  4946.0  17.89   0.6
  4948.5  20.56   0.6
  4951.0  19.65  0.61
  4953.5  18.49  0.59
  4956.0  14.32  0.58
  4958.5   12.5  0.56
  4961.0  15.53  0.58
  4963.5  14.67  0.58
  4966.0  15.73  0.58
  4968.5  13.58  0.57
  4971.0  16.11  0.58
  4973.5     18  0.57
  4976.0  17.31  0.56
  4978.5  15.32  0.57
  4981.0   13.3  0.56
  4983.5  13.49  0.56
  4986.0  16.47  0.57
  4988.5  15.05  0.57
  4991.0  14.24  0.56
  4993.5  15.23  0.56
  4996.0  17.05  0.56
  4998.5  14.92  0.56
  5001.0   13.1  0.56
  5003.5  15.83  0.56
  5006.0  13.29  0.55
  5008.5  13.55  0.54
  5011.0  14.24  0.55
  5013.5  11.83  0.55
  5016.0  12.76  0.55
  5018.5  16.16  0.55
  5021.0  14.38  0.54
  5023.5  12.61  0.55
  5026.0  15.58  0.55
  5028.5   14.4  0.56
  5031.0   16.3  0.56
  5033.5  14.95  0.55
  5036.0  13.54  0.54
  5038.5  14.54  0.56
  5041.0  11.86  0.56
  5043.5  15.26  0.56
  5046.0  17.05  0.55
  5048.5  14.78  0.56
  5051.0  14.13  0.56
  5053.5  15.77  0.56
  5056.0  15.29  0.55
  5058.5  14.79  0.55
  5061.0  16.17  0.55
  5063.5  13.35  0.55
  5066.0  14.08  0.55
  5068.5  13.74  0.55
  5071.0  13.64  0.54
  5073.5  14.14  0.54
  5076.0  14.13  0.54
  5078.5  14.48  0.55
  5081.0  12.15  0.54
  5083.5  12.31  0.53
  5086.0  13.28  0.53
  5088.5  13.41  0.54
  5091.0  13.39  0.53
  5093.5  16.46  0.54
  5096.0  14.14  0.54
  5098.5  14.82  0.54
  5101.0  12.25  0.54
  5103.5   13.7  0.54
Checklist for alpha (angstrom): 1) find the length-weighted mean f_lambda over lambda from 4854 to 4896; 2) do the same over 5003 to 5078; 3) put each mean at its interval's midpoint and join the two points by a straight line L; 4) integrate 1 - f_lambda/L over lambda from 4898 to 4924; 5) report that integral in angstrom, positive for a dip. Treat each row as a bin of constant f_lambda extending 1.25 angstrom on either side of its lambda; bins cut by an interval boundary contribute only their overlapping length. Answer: -2.45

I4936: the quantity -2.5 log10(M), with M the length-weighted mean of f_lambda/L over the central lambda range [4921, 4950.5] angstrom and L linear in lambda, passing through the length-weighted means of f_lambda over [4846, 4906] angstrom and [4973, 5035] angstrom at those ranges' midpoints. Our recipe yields -0.15 mag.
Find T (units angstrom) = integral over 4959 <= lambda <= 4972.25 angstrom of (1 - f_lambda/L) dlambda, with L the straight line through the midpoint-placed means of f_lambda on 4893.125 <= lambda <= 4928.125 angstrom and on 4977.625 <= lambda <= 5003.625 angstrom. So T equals 0.47 angstrom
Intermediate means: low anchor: 17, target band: 15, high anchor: 14.9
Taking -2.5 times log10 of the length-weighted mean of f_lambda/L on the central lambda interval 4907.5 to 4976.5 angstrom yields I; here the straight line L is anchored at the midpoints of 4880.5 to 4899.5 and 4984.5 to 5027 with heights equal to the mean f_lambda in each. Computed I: -0.111 mag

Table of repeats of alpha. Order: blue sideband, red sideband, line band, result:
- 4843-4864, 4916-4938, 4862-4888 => 1.5 angstrom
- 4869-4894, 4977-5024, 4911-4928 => -2.2 angstrom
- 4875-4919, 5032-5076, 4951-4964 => 0.0 angstrom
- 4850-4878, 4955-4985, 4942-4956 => -3.1 angstrom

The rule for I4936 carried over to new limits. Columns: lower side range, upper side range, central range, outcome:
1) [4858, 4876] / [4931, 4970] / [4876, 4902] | 0.03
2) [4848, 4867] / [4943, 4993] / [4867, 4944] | -0.01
